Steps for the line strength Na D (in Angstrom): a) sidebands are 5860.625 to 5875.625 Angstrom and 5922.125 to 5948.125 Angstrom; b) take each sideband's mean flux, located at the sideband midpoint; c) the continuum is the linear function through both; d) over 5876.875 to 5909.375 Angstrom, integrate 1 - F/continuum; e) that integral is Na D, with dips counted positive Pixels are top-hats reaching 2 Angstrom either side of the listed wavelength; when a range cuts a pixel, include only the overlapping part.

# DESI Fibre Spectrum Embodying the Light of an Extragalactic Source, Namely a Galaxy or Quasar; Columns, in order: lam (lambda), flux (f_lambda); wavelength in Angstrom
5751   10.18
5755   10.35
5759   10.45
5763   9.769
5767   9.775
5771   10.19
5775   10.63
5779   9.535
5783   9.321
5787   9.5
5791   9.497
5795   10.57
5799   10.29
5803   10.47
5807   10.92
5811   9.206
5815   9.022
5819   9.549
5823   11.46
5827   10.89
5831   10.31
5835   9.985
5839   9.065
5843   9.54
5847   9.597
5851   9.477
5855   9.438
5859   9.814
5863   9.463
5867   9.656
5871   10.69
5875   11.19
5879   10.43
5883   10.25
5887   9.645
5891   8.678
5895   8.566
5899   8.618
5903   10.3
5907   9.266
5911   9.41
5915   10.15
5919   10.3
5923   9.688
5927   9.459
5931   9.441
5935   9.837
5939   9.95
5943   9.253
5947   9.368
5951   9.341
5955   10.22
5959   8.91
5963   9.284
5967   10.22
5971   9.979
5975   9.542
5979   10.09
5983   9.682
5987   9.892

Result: 1.5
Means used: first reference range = 10.2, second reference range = 9.57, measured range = 9.48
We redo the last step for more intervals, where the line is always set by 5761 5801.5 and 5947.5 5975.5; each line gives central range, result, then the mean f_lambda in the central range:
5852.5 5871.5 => 0.10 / 9.73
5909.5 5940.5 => -0.30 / 9.78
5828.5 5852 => 0.30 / 9.7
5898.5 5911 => 0.30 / 9.49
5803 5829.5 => -0.91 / 10.2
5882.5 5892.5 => 0.30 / 9.46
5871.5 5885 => -1.20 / 10.6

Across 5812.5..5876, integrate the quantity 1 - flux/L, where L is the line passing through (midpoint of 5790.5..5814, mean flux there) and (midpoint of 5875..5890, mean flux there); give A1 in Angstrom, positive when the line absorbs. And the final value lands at 1.46 Angstrom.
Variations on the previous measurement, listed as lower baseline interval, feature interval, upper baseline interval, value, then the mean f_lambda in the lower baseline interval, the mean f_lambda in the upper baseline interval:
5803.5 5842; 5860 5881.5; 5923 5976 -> -0.8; 10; 9.6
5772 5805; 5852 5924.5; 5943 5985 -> 0.3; 9.98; 9.64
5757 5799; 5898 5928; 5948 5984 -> 0.2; 9.94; 9.69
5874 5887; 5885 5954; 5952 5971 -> 3.9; 10.4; 9.68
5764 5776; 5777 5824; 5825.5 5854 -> 0.3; 10.1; 9.81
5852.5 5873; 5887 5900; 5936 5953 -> 1.2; 9.8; 9.5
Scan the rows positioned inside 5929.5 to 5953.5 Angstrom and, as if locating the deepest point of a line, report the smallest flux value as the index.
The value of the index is 9.253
